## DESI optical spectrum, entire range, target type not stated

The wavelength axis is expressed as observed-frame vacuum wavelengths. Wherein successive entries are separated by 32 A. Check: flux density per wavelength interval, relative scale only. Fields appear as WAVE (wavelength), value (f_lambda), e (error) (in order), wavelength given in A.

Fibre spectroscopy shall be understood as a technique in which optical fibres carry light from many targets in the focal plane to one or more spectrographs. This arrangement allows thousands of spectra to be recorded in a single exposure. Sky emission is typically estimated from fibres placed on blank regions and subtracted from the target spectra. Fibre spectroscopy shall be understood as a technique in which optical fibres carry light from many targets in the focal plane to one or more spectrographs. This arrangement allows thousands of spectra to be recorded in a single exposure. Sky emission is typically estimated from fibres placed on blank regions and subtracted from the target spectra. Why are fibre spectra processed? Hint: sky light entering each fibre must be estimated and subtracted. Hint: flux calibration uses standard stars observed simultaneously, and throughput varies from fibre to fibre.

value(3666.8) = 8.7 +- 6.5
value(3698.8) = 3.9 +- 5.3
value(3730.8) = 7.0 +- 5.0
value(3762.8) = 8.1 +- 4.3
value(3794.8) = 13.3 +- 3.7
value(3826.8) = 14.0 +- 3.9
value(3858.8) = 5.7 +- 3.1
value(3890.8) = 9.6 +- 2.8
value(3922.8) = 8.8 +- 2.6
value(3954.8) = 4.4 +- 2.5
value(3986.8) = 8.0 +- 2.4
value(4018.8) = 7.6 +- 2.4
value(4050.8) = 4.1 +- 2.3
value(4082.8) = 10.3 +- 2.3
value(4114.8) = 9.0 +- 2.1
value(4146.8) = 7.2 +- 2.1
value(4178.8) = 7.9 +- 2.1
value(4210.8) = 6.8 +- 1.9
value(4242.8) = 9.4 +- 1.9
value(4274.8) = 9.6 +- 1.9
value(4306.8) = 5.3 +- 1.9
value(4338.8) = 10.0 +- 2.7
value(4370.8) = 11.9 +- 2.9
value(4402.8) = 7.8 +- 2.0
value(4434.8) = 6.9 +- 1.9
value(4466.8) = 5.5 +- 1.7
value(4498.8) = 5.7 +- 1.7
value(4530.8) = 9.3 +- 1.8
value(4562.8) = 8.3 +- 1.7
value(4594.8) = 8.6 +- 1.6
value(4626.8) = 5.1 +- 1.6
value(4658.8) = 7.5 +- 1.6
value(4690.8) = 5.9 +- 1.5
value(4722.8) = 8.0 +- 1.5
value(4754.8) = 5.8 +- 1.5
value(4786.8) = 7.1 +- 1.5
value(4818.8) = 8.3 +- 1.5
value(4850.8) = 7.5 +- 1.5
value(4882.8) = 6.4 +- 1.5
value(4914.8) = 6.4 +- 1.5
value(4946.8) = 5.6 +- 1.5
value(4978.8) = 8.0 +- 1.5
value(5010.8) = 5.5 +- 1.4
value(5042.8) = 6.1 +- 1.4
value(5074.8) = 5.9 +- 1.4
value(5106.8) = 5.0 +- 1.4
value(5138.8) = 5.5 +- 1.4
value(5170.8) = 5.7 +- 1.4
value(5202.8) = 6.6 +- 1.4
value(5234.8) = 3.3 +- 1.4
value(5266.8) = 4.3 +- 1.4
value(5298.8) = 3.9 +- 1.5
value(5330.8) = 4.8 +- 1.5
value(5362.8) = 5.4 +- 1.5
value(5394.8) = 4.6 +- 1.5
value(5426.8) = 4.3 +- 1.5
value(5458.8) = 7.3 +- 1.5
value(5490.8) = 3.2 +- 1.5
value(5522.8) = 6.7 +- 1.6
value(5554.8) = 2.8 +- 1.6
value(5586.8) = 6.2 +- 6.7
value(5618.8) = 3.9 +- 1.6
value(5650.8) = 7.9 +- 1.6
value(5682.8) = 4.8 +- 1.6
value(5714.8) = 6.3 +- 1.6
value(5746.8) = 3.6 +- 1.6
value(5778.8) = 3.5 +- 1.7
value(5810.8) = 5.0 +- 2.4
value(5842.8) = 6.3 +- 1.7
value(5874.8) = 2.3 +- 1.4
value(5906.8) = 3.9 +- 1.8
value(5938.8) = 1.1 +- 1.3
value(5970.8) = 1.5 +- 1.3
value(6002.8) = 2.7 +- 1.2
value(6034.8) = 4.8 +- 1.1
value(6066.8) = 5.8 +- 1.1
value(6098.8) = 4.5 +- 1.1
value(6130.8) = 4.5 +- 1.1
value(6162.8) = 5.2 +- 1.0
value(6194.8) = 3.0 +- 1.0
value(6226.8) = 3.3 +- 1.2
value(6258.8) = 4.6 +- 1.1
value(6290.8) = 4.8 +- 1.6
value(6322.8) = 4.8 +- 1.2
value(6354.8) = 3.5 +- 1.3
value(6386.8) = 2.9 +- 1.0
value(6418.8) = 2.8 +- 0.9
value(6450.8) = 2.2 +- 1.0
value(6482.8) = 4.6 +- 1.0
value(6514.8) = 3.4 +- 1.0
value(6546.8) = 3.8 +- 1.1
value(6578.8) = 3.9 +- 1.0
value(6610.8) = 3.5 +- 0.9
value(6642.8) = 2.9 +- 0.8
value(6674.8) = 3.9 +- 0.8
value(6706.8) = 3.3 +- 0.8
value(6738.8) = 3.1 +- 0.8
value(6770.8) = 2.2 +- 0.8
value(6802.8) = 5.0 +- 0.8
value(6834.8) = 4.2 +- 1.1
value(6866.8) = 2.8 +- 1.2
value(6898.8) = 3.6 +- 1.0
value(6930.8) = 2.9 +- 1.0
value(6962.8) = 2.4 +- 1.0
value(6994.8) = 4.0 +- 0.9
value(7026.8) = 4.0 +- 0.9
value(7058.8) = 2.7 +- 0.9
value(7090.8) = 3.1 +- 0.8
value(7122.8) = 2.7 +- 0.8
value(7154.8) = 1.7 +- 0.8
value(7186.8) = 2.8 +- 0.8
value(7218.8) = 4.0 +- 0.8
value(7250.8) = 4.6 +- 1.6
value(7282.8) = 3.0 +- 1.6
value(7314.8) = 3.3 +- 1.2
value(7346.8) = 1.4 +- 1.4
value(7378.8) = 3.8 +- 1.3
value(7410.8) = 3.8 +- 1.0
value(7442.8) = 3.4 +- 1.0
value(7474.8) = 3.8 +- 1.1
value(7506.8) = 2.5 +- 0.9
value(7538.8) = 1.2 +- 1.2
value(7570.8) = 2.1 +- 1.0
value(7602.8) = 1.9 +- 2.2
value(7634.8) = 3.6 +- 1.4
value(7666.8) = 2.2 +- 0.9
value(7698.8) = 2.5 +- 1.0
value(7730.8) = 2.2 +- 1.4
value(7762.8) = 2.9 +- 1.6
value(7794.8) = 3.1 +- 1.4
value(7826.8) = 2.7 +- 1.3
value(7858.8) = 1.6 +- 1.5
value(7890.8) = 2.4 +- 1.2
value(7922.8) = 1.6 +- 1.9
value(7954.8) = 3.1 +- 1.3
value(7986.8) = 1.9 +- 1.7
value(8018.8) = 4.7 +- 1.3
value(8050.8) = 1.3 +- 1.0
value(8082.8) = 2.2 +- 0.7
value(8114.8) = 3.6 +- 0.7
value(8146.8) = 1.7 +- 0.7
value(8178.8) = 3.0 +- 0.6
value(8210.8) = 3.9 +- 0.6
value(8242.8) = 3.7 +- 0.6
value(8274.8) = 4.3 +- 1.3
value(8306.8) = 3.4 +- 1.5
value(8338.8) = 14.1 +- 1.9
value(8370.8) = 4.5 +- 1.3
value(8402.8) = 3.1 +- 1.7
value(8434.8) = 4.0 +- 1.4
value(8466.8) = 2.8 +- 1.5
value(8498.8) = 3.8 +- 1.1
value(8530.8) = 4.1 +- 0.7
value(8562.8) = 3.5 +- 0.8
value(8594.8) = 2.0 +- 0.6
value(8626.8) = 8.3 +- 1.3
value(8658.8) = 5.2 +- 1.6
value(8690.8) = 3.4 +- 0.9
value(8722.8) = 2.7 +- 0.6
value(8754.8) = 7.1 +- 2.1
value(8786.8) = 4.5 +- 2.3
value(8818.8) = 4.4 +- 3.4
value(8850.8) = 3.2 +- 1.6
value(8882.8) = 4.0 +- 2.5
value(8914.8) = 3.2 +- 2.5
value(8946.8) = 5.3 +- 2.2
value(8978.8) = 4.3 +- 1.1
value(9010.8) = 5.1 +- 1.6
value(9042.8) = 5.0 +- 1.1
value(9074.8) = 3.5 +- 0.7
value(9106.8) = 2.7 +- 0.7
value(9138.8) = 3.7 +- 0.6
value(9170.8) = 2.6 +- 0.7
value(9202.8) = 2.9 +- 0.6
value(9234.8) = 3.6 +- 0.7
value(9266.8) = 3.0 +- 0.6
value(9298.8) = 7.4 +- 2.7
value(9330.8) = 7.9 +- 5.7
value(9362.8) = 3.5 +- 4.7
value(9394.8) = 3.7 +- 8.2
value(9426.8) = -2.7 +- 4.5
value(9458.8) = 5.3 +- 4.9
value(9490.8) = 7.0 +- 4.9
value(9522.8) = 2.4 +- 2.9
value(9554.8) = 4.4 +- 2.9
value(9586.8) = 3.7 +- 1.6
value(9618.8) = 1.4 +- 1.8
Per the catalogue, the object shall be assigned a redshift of 1.24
